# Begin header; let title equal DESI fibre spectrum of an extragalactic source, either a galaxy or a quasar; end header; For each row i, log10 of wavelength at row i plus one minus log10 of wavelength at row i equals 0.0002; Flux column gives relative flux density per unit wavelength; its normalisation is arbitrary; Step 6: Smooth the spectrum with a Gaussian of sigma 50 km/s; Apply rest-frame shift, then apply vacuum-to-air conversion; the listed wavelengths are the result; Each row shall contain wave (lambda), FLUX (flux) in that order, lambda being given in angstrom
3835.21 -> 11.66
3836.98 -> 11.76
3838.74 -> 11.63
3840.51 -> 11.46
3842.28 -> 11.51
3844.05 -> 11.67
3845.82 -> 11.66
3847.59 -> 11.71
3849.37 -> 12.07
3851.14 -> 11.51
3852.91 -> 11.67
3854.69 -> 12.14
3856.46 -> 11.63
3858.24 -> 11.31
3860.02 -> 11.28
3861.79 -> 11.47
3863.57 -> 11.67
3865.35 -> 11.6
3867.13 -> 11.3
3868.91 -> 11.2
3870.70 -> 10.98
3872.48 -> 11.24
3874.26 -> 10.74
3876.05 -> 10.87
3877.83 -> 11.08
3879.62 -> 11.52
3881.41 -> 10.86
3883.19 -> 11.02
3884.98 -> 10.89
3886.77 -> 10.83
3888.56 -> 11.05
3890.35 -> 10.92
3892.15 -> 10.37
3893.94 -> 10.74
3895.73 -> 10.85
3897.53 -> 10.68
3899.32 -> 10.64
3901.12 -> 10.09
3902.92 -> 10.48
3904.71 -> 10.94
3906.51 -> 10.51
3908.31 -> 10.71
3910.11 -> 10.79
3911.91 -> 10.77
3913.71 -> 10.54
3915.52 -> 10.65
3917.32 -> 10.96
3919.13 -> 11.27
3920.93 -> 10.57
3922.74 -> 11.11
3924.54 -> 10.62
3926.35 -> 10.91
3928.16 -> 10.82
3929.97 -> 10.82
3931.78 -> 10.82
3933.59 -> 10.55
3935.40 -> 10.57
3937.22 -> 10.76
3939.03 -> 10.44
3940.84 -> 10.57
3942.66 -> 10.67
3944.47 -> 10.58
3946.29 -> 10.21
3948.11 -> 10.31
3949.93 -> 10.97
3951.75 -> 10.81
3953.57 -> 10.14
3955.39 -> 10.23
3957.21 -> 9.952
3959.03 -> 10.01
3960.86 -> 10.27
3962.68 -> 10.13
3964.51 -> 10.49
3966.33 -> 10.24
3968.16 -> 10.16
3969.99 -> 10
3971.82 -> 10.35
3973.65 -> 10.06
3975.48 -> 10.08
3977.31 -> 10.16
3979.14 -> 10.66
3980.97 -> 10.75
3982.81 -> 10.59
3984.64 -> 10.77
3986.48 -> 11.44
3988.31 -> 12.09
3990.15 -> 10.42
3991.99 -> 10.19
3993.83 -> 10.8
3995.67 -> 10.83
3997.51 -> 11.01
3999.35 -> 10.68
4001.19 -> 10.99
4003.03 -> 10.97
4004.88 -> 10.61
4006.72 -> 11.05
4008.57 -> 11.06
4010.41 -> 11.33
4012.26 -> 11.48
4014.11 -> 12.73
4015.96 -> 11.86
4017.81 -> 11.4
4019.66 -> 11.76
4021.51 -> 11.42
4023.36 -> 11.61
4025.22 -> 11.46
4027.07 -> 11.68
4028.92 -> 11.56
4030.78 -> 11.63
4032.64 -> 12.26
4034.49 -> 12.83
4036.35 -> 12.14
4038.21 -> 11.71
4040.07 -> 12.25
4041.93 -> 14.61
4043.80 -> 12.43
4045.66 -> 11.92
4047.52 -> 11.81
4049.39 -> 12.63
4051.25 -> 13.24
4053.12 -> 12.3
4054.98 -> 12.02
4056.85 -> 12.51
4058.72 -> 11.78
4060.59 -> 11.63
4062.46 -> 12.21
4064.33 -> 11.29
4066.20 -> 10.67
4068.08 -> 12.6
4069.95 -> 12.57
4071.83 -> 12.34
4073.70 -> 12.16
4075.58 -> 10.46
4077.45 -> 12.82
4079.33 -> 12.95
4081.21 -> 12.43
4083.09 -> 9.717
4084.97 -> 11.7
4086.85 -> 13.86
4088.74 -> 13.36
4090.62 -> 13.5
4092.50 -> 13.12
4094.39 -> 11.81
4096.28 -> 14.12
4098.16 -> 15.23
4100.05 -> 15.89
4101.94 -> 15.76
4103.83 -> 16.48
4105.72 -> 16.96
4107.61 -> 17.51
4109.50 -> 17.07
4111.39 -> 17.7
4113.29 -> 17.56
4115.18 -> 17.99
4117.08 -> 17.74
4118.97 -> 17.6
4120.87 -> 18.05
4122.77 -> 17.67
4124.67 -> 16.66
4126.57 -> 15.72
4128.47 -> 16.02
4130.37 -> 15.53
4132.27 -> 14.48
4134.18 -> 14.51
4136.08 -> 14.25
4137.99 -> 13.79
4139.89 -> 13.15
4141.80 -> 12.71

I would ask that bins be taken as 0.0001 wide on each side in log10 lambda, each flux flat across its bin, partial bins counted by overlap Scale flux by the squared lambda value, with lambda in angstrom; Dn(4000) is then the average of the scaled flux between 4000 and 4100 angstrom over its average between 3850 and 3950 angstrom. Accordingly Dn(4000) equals 1.20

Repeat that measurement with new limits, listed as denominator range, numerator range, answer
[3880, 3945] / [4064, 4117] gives 1.43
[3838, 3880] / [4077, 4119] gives 1.47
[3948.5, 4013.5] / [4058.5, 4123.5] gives 1.41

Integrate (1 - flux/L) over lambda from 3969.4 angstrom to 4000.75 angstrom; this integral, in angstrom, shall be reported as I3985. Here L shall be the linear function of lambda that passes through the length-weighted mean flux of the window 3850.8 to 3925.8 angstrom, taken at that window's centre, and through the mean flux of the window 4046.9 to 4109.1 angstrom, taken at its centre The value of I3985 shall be 3.64 angstrom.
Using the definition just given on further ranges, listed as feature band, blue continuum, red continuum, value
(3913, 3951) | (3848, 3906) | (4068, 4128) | 4.2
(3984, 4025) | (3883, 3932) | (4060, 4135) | 4.7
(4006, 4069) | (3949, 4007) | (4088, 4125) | 5.4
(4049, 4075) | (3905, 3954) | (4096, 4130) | 5.1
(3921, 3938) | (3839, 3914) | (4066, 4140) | 1.7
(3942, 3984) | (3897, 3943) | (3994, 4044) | 2.9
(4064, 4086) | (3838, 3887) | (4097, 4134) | 5.5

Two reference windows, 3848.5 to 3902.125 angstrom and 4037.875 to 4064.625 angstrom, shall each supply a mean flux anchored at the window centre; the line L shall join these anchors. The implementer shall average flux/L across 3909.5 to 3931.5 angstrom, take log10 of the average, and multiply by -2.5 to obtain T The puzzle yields 0.06 mag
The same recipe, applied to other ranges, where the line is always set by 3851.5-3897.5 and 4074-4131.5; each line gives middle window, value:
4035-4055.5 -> 0.13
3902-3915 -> 0.10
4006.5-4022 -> 0.17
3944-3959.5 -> 0.20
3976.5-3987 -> 0.21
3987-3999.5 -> 0.21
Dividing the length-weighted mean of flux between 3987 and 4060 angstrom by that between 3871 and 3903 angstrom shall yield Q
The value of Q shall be 1.1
